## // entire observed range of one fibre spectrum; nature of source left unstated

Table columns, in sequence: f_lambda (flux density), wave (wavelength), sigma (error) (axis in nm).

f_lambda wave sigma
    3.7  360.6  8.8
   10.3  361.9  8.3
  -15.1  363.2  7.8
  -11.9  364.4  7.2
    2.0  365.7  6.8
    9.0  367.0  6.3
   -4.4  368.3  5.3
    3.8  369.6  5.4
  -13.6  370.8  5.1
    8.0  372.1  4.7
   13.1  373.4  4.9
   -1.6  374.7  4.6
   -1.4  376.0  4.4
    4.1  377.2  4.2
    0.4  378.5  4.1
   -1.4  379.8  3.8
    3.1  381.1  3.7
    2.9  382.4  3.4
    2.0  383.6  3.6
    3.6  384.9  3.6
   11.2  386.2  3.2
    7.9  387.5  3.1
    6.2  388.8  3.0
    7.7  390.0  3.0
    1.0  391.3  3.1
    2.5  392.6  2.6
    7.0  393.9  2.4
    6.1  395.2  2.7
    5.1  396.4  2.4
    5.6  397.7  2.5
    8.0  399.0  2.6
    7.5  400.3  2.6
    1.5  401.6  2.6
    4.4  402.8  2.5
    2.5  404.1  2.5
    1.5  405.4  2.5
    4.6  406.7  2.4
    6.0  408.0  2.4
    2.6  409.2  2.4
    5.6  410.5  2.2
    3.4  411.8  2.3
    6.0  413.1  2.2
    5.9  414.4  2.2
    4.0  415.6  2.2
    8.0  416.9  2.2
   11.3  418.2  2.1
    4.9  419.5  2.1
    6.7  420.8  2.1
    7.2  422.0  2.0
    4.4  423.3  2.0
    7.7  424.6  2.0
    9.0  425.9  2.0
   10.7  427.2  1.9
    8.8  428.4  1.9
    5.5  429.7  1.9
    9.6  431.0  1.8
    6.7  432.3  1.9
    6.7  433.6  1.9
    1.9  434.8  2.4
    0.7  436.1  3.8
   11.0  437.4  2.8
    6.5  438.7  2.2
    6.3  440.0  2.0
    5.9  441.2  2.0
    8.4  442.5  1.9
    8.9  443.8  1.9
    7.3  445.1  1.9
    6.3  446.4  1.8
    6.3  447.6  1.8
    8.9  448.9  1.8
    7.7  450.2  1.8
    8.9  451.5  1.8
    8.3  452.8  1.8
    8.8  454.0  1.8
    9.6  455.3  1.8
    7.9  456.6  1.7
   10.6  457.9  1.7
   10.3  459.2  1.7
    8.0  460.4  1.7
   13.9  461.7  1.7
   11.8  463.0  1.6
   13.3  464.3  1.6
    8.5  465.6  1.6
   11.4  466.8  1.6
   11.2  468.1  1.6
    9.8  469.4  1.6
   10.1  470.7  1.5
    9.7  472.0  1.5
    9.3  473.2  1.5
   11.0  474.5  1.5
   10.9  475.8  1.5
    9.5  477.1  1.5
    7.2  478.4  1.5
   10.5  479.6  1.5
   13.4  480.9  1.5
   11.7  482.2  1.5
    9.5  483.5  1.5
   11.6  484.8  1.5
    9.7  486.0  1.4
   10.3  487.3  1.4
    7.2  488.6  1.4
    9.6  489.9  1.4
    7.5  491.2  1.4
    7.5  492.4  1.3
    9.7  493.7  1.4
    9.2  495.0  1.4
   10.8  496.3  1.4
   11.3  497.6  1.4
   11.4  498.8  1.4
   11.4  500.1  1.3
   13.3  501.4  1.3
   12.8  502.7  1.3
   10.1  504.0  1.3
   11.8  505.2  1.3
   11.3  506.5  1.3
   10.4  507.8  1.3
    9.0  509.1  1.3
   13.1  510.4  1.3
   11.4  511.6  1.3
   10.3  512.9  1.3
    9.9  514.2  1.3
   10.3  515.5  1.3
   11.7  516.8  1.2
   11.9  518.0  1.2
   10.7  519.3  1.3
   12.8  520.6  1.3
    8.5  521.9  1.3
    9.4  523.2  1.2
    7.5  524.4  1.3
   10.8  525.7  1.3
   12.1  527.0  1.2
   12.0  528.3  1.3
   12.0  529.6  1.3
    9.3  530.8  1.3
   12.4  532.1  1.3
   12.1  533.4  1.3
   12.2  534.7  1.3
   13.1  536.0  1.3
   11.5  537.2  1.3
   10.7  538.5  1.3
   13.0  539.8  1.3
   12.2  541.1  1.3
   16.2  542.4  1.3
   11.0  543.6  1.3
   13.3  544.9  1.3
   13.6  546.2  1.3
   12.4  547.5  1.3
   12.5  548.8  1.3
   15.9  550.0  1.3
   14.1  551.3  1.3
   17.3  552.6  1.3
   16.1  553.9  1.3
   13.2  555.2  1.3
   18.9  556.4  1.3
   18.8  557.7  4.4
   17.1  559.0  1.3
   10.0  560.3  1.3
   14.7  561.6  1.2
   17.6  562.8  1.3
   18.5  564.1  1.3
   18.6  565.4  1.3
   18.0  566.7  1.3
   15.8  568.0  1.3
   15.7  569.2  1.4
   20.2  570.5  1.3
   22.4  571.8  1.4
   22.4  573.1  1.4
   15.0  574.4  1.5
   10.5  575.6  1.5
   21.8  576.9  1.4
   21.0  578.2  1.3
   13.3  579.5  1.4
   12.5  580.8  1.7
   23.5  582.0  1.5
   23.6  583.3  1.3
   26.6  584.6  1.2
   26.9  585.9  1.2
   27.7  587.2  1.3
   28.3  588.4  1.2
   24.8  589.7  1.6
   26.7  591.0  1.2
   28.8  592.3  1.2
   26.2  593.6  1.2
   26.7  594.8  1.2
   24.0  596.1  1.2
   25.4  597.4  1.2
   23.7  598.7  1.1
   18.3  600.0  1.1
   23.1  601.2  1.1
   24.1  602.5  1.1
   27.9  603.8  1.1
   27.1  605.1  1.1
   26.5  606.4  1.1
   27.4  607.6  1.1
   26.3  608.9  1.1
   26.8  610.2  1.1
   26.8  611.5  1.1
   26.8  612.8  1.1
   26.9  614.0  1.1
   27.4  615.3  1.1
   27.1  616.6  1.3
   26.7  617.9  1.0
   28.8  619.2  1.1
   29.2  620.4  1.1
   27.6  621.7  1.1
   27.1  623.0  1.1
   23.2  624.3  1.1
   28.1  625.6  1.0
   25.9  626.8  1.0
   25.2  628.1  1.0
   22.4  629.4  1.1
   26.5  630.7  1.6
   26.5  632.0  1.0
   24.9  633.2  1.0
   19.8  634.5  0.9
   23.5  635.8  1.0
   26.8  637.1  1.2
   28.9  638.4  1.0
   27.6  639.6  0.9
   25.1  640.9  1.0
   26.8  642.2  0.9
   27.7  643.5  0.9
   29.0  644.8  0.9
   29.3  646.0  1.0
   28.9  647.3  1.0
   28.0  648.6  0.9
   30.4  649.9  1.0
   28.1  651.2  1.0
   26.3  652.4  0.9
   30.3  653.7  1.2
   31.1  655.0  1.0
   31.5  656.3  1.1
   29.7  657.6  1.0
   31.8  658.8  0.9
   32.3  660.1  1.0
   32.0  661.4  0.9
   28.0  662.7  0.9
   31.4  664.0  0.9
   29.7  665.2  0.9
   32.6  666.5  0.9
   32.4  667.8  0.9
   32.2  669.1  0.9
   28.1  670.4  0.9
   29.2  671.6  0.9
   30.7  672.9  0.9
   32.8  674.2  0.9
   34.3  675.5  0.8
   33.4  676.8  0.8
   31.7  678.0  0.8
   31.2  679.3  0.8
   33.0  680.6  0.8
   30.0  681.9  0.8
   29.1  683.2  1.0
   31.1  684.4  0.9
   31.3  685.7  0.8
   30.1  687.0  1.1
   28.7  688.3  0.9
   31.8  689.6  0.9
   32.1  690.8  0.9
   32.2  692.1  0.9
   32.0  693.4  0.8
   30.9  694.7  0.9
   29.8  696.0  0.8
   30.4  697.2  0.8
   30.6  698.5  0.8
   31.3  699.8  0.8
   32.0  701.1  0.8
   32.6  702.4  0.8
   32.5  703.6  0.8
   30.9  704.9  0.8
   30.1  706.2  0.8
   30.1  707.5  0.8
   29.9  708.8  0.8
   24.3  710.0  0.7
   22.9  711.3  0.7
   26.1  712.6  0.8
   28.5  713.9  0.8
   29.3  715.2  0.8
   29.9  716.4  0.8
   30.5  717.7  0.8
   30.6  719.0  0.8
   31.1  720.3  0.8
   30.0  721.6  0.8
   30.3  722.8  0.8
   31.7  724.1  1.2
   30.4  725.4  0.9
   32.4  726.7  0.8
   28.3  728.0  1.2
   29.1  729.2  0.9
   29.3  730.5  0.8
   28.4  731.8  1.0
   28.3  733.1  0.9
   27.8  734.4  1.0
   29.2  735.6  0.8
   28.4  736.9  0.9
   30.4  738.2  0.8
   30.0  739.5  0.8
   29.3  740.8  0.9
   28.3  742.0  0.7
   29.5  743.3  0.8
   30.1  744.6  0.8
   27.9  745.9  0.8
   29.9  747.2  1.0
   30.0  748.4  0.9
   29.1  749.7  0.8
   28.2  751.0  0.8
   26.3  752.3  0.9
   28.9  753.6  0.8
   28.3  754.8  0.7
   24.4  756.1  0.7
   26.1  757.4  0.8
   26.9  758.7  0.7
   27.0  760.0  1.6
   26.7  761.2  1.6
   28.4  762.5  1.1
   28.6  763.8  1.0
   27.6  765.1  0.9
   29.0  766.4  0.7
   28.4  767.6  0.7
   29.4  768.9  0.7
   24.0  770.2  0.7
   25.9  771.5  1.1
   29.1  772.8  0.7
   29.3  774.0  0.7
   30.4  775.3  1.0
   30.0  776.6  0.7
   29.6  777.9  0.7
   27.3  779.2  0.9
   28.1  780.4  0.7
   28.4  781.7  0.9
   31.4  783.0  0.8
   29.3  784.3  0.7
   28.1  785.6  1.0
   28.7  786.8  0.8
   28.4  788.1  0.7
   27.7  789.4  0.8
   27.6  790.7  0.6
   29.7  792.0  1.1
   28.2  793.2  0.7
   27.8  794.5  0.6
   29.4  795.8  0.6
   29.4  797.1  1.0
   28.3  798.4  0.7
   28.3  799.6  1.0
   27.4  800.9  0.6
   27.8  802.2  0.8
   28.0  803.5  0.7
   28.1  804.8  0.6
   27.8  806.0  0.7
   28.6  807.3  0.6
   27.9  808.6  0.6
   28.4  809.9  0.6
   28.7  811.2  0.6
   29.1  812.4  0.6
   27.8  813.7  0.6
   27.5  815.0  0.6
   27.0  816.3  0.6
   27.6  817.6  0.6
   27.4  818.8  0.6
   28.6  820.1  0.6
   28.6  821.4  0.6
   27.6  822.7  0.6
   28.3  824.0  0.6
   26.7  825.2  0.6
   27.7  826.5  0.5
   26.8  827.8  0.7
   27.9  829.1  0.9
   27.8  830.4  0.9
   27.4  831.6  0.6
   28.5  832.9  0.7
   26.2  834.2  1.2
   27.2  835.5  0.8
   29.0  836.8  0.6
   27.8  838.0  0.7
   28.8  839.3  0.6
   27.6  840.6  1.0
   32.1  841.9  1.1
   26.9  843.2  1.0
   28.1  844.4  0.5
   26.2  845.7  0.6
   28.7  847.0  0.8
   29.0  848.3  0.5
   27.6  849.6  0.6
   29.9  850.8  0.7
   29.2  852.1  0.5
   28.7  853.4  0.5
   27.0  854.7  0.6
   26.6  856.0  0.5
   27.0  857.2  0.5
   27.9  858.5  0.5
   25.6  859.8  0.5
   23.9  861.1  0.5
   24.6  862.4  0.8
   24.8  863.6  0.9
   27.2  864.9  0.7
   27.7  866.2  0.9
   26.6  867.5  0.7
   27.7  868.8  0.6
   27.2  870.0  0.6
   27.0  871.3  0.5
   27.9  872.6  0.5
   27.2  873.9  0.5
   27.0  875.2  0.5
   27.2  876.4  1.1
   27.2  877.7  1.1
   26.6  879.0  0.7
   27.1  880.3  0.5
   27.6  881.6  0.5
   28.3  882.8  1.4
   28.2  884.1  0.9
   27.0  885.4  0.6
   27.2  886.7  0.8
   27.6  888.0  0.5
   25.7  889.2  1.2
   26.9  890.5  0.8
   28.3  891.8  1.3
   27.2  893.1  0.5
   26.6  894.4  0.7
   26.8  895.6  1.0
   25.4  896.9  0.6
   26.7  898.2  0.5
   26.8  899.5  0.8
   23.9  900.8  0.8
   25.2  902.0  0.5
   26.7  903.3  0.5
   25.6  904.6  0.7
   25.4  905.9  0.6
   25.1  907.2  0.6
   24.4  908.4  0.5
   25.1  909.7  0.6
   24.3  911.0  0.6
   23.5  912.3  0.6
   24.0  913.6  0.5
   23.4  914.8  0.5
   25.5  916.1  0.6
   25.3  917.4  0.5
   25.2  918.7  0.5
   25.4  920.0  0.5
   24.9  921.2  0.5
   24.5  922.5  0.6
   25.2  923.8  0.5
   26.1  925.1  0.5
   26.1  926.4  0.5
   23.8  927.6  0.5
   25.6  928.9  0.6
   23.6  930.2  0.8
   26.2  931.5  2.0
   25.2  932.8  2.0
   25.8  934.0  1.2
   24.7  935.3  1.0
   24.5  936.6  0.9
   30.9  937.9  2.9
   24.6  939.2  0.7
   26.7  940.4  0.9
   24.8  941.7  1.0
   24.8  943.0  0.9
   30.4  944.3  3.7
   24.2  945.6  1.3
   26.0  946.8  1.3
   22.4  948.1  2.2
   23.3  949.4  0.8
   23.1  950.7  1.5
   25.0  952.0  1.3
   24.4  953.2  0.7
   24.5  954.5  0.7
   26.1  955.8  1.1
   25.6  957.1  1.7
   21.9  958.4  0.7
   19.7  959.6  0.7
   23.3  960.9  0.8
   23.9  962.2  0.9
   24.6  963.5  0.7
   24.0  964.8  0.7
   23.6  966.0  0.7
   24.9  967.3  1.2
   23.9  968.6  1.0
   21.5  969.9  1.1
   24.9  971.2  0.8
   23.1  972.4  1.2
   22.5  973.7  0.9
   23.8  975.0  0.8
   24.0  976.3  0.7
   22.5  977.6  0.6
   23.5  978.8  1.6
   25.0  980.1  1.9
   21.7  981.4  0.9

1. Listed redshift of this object 0.462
